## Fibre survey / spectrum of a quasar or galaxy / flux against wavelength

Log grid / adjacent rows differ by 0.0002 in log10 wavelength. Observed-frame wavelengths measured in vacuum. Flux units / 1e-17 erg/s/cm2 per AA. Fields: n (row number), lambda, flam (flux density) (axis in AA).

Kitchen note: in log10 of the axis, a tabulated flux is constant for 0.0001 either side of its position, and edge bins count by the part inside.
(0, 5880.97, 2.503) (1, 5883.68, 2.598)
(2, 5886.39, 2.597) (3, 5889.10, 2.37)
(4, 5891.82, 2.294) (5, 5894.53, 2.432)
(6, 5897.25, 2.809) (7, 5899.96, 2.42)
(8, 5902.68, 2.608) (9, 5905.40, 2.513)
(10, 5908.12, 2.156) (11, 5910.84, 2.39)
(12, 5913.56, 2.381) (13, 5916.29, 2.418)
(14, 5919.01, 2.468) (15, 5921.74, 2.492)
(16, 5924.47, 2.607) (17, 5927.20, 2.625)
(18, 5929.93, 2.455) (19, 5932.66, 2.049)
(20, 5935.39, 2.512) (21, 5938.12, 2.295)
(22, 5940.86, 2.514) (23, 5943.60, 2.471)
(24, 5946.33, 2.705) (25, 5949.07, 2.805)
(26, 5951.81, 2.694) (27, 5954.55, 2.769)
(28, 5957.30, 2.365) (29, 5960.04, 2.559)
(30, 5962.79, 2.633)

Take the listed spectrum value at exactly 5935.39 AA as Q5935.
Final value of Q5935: 2.512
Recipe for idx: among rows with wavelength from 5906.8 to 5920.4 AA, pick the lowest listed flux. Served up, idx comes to 2.156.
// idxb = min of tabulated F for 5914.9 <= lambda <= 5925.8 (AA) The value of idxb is 2.418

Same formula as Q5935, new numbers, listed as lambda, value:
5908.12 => 2.156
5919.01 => 2.468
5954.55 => 2.769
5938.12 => 2.295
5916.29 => 2.418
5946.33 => 2.705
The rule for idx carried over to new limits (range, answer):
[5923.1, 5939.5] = 2.049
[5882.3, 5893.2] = 2.294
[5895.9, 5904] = 2.42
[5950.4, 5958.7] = 2.365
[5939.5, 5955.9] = 2.471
